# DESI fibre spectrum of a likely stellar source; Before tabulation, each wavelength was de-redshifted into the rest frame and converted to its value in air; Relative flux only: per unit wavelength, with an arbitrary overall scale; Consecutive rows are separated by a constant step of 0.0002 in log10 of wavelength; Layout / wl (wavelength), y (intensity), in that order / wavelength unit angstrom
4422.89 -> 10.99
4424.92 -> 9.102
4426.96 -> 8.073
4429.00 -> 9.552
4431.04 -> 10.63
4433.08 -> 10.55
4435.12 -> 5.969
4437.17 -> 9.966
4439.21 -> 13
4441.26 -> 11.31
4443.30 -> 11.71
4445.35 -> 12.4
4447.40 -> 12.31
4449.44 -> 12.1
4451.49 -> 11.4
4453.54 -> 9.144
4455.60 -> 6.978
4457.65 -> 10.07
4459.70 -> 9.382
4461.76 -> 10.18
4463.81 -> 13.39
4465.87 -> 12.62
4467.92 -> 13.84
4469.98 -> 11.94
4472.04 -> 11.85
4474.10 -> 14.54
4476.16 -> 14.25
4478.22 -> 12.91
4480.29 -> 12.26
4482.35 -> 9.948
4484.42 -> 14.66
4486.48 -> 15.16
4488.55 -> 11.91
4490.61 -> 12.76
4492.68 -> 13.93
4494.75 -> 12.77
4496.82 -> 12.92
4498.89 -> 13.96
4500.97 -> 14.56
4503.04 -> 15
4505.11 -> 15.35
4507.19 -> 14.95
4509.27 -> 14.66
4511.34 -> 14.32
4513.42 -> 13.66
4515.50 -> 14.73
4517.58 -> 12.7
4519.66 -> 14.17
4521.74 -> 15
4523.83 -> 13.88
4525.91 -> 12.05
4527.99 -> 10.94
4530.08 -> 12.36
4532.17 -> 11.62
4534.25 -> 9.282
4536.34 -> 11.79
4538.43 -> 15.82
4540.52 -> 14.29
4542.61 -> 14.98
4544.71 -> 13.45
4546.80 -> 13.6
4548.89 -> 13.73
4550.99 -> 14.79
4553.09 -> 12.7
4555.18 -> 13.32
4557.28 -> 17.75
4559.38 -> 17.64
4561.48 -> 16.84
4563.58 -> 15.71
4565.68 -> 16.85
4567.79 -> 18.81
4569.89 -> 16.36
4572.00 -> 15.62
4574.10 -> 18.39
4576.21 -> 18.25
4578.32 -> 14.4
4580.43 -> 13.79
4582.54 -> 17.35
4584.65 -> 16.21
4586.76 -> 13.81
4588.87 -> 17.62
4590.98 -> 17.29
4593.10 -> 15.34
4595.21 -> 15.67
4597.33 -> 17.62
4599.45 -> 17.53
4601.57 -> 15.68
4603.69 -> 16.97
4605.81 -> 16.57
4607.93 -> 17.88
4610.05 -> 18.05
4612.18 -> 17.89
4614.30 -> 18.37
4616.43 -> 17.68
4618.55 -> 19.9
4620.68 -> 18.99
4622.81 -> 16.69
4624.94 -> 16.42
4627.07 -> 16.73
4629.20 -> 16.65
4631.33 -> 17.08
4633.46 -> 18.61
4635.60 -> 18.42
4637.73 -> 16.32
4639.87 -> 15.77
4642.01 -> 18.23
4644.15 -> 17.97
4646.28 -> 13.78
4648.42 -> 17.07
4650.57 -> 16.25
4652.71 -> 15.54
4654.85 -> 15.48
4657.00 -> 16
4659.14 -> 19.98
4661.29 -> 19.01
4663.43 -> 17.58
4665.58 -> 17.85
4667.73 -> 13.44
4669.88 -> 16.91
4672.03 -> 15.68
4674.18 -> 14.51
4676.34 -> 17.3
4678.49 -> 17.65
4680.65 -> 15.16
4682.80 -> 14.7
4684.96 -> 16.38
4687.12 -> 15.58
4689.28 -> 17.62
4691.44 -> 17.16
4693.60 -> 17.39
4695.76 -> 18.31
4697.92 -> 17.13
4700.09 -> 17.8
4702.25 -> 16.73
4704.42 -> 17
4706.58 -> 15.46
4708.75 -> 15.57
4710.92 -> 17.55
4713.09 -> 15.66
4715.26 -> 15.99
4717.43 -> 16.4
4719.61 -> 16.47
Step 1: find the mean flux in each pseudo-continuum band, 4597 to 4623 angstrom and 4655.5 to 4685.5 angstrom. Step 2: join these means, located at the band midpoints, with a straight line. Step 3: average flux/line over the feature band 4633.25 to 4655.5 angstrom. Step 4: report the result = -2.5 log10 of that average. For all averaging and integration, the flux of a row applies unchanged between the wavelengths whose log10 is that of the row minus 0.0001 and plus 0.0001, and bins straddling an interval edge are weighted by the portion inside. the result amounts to 0.029 mag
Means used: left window 17.7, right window 16.6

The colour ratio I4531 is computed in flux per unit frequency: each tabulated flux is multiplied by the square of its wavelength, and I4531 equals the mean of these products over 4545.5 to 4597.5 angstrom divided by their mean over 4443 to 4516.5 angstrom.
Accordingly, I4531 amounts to 1.30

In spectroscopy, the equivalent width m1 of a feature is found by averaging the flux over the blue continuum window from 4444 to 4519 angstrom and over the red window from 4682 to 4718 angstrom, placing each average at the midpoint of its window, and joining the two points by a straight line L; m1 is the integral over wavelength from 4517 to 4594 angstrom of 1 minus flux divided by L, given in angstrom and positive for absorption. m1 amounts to -4.02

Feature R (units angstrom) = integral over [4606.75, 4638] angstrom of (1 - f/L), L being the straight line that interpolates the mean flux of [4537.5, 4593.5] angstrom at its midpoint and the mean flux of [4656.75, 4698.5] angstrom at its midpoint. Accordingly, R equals -2.8 angstrom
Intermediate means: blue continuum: 15.7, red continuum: 16.8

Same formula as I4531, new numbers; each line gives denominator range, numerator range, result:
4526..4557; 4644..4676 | 1.32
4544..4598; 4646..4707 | 1.09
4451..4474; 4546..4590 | 1.50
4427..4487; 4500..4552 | 1.23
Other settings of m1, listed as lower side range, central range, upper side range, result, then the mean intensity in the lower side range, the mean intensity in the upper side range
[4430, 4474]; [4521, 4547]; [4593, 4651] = 2.0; 11.1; 17.2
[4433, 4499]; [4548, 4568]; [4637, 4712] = -2.5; 11.9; 16.6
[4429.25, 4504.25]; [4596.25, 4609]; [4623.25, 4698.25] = -1.4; 12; 16.7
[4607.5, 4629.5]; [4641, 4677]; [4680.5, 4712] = 1.3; 17.8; 16.7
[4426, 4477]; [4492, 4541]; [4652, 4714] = -3.5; 11.1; 16.6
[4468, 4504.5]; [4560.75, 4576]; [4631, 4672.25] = -2.0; 13.3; 16.9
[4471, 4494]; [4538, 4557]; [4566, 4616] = 1.4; 13.1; 16.8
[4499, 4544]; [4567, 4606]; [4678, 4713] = -4.5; 13.6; 16.7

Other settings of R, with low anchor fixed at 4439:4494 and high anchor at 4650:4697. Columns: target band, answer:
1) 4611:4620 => -1.84 angstrom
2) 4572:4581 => -1.11 angstrom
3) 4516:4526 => -0.38 angstrom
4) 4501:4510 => -1.41 angstrom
